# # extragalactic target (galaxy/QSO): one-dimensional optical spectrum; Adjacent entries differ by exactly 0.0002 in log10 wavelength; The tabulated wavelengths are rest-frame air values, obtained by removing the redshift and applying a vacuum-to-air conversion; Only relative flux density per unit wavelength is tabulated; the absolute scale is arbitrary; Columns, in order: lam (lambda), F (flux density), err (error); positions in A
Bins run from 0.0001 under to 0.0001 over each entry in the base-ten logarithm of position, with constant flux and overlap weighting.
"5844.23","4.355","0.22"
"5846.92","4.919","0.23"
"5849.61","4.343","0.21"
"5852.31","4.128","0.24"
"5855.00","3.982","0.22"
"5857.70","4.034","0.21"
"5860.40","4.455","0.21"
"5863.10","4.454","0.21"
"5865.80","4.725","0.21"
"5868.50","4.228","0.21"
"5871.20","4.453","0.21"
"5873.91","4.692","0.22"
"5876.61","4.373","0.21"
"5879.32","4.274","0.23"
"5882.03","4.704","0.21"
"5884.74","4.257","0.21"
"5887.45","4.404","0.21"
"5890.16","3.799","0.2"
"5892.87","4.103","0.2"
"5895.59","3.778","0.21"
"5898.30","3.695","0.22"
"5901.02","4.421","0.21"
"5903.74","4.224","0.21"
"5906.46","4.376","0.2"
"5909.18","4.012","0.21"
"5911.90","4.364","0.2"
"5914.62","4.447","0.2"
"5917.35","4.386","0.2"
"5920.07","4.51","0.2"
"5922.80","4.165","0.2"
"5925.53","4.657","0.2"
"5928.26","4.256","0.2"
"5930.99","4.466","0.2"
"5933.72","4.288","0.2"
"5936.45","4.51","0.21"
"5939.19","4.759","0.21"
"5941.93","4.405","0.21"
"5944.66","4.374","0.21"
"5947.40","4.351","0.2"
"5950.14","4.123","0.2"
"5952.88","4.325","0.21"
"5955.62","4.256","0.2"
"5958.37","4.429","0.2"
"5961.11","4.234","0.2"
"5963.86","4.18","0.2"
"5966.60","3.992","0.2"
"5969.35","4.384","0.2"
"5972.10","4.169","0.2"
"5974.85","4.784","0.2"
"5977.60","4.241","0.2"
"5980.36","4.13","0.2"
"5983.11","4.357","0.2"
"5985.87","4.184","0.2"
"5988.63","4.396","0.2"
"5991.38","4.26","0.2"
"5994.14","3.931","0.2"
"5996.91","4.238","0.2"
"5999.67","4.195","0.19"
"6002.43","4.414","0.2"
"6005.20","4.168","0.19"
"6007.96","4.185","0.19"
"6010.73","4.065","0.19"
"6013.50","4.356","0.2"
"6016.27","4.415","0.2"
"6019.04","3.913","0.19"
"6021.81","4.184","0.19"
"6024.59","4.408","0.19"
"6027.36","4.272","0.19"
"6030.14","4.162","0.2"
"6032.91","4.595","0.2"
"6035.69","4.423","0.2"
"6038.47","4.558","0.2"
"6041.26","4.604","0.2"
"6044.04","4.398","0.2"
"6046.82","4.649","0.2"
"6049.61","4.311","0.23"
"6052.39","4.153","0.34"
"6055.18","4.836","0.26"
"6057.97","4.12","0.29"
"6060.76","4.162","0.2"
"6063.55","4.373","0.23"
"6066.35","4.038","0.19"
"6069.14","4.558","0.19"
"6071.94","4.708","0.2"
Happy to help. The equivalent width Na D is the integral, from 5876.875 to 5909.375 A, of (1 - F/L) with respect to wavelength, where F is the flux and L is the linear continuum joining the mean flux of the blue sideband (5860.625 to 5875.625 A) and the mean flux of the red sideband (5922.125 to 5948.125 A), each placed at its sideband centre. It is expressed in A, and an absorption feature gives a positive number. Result 2.1 A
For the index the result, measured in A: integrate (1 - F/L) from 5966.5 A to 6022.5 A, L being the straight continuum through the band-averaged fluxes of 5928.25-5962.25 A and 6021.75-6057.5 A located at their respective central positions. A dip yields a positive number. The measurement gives 2.0 A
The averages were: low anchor 4.37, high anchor 4.43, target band 4.24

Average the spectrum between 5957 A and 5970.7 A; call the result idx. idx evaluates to 4.25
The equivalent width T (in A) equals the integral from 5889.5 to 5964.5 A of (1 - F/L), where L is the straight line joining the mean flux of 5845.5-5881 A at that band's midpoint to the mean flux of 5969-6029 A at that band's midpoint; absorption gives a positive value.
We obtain 0.7 A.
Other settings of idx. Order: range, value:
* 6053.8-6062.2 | 4.37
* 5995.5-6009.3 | 4.24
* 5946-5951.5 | 4.24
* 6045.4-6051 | 4.48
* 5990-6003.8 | 4.21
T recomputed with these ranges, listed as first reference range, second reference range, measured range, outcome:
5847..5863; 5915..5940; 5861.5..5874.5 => -0.6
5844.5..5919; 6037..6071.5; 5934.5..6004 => 0.8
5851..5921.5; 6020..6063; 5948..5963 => 0.2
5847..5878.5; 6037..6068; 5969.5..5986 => 0.2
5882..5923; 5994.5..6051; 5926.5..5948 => -1.0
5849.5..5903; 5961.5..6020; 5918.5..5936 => -0.6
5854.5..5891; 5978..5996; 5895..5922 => 0.5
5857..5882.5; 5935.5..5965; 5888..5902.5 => 1.4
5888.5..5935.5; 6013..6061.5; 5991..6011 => 0.7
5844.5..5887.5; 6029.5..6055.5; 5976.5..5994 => 0.8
